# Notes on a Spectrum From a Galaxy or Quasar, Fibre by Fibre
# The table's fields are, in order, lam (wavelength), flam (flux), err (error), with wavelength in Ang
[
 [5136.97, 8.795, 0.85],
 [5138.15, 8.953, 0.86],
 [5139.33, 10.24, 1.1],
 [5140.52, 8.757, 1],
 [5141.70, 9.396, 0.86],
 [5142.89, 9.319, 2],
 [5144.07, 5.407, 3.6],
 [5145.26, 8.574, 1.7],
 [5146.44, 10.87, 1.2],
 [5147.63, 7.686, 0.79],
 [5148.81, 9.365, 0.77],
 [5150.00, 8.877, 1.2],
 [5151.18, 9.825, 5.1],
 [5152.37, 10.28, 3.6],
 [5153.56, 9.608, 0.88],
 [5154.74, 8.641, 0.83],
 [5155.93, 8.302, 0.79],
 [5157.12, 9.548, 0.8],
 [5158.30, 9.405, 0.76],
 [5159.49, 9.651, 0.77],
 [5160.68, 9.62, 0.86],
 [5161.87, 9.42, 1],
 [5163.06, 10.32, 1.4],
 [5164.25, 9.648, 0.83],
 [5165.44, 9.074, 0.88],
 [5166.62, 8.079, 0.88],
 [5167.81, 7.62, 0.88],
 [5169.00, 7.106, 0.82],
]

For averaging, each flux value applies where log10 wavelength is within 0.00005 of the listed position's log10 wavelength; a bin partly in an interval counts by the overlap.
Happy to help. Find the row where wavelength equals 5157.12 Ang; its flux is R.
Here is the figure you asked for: 9.548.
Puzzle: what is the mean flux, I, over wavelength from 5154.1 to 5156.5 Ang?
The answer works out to 8.51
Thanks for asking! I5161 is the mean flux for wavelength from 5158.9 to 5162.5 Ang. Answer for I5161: 9.56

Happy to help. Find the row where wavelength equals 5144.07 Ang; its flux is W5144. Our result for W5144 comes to 5.407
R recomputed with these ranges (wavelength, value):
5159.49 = 9.651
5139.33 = 10.24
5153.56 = 9.608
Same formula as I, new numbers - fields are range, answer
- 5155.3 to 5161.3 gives 9.3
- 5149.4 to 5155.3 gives 9.45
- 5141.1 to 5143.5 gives 9.33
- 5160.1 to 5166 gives 9.61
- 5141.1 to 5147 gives 8.7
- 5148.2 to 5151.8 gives 9.36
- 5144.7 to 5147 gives 9.74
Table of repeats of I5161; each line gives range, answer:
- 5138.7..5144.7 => 8.62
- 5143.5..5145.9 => 7.09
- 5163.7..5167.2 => 8.95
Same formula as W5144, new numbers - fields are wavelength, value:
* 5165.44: 9.074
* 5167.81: 7.62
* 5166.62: 8.079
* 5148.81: 9.365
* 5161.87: 9.42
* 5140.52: 8.757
